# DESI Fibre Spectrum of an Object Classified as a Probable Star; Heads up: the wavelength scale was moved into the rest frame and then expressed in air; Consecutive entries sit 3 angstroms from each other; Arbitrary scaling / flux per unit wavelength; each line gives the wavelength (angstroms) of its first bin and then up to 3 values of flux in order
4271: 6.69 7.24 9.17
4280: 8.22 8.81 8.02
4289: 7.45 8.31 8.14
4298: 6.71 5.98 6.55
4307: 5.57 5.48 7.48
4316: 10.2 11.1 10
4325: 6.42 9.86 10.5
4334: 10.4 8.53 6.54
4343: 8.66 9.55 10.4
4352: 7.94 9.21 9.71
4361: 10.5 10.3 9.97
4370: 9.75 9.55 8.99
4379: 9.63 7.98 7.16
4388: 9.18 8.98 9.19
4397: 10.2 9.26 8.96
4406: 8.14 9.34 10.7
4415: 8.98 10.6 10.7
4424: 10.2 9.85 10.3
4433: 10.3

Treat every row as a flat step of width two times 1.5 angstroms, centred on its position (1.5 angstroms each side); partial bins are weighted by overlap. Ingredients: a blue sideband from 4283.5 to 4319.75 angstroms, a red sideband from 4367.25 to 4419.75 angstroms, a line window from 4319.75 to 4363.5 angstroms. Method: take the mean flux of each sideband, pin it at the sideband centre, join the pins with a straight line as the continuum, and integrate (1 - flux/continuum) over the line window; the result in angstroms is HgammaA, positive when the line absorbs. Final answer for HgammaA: -4.97 angstroms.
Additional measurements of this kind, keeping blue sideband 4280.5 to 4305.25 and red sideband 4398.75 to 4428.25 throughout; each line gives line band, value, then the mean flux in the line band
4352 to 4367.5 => -1.8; 9.74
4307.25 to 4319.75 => -0.3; 8.11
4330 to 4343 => -0.9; 8.9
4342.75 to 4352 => -1.0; 9.4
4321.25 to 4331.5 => -1.1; 9.01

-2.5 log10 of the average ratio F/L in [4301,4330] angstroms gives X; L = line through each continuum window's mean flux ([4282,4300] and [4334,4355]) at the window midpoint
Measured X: 0.04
